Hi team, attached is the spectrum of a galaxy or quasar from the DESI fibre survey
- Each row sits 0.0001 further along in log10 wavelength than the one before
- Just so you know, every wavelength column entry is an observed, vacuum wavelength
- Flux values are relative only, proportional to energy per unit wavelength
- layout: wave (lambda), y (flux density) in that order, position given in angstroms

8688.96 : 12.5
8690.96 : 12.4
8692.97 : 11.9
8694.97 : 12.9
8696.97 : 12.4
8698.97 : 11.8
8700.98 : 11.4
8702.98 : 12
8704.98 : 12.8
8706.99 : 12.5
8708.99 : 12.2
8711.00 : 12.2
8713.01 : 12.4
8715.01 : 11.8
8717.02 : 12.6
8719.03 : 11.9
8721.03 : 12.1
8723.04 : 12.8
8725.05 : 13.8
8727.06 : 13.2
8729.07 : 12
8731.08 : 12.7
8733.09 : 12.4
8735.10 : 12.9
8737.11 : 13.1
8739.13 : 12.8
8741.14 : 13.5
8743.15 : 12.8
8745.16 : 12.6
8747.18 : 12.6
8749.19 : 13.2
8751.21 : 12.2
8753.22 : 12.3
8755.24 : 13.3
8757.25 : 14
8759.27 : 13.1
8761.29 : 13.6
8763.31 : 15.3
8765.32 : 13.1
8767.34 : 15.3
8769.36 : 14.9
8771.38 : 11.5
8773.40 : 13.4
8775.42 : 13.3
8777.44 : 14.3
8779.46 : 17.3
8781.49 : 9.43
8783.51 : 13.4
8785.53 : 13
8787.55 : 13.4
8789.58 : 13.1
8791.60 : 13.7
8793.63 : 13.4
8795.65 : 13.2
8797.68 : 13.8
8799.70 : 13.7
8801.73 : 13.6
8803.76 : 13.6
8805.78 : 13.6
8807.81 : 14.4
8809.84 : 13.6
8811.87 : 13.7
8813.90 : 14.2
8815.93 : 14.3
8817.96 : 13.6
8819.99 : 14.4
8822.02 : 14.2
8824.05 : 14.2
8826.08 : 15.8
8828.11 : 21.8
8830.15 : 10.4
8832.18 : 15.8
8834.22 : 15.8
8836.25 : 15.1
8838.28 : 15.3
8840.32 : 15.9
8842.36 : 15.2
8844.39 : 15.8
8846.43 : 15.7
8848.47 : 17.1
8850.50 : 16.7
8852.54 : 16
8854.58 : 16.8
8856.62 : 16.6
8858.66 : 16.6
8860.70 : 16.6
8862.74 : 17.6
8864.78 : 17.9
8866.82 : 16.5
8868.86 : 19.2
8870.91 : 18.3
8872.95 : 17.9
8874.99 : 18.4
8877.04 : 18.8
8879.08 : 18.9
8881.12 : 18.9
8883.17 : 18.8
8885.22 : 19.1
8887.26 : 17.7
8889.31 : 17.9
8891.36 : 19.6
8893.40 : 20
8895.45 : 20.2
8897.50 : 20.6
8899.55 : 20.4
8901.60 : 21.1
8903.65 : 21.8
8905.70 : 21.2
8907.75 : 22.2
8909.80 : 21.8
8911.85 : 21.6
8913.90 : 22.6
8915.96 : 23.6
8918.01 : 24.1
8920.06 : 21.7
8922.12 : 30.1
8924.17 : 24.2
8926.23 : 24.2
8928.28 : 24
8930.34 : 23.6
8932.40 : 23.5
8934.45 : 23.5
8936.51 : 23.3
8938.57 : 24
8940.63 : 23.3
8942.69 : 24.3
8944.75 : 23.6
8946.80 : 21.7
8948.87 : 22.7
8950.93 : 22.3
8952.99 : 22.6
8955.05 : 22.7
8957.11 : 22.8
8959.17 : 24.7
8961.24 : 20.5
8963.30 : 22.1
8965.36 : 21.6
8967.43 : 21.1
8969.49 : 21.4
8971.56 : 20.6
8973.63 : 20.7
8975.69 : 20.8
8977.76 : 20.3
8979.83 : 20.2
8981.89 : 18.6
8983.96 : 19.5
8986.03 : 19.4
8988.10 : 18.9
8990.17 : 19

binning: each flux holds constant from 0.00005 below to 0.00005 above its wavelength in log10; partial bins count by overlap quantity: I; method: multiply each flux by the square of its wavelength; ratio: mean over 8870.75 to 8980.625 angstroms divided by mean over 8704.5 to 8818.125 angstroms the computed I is 1.7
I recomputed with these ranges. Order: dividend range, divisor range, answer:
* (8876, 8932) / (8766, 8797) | 1.63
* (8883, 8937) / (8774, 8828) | 1.62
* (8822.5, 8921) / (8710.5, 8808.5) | 1.43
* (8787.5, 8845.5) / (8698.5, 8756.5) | 1.17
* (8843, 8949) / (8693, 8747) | 1.70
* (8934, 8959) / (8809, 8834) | 1.62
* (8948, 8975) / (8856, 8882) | 1.25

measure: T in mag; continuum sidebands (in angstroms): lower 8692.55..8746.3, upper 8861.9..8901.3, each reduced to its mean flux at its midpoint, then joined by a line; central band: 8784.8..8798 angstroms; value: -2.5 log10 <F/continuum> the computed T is 0.149 mag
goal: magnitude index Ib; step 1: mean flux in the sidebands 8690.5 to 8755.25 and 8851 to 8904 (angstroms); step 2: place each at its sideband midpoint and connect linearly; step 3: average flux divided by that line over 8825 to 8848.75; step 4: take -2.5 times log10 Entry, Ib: 0.08 mag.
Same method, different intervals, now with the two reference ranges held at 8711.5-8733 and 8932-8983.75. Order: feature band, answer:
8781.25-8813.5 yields 0.16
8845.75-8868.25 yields 0.07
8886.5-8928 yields -0.10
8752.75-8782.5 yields 0.06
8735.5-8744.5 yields 0.02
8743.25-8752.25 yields 0.07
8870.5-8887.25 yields 0.02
